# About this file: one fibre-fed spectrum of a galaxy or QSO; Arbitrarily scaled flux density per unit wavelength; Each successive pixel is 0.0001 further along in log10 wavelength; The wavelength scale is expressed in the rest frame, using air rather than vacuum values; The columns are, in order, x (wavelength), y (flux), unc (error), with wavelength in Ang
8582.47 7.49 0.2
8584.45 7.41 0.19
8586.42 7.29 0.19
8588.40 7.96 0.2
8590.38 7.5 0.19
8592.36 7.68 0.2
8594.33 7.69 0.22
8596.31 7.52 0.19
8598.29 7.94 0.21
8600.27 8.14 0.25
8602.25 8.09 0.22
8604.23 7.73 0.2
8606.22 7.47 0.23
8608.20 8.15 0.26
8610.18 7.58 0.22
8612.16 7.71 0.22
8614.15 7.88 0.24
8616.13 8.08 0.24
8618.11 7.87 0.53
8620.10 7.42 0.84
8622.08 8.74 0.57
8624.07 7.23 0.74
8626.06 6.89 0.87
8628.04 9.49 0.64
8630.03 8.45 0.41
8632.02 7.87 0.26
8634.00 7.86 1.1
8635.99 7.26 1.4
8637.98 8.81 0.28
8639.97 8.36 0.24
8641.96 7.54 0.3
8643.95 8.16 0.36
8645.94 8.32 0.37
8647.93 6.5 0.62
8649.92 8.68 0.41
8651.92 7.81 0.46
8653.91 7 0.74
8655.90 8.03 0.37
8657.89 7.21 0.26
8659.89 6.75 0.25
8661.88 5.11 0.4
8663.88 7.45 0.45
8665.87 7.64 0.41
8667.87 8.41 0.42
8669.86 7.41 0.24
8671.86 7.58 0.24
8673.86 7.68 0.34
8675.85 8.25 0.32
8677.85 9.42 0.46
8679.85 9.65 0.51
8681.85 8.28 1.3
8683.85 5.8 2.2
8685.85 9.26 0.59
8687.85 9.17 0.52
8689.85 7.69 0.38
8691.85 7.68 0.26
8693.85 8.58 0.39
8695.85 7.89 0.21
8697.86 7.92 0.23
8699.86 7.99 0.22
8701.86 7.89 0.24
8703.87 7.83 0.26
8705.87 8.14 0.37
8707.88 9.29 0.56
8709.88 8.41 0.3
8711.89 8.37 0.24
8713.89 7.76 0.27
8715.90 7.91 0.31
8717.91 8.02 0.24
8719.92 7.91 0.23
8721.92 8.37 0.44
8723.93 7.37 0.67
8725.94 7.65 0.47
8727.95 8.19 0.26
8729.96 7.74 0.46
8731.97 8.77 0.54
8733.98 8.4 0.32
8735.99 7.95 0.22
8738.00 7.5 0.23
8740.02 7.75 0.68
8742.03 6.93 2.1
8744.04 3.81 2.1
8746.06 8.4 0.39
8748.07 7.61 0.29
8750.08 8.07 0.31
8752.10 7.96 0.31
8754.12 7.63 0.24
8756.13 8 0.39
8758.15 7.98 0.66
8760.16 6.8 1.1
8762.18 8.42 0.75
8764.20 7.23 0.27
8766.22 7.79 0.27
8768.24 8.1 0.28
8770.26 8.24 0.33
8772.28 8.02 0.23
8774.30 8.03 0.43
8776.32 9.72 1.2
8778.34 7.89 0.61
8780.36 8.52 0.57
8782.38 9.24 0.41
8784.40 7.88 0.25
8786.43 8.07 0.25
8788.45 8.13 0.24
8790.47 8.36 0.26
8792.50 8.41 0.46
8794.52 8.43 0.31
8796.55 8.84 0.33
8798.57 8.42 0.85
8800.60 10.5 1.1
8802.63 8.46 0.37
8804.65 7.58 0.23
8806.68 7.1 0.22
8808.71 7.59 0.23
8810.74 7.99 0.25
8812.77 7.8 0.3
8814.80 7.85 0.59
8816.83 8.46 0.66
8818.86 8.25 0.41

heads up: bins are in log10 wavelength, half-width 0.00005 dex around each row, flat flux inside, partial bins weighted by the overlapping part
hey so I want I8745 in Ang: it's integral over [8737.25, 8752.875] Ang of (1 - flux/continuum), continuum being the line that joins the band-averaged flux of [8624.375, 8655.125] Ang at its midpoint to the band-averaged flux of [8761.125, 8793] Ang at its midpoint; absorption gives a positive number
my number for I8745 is 1.8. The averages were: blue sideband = 7.92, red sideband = 8.25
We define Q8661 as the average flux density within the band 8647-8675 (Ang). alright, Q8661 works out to 7.38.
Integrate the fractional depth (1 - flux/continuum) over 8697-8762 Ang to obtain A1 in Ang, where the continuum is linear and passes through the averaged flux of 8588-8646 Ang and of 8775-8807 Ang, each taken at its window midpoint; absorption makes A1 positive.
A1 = 3.59 Ang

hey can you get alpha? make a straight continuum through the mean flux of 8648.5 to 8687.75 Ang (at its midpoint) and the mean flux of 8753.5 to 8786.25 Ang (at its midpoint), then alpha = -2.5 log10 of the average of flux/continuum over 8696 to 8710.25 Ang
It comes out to -0.04 mag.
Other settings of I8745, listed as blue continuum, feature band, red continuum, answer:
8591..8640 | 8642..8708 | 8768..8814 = 1.5 Ang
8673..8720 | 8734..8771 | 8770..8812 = 3.2 Ang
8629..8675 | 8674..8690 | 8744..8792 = -1.4 Ang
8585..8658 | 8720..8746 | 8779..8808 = 2.0 Ang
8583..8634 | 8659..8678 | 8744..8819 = 1.0 Ang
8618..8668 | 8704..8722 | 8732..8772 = -1.3 Ang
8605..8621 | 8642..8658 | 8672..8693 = 0.6 Ang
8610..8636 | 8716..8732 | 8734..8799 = 0.0 Ang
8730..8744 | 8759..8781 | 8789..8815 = -0.3 Ang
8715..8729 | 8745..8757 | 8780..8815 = 0.2 Ang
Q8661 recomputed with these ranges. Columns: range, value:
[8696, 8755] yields 7.85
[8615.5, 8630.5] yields 8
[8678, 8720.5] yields 8.19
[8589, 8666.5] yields 7.73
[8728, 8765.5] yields 7.62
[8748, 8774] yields 7.85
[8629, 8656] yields 7.9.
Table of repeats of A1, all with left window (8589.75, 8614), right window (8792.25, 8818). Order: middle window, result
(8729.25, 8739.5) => 0.0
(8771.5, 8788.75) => -0.4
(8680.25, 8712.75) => -0.7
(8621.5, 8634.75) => -0.4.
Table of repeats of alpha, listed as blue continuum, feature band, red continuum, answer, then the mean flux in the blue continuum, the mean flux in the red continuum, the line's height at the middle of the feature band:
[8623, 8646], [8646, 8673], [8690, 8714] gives 0.09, 8.01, 8.15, 8.06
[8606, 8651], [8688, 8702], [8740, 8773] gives -0.04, 7.93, 7.56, 7.74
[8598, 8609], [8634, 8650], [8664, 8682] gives 0.02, 7.91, 8.22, 8.08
